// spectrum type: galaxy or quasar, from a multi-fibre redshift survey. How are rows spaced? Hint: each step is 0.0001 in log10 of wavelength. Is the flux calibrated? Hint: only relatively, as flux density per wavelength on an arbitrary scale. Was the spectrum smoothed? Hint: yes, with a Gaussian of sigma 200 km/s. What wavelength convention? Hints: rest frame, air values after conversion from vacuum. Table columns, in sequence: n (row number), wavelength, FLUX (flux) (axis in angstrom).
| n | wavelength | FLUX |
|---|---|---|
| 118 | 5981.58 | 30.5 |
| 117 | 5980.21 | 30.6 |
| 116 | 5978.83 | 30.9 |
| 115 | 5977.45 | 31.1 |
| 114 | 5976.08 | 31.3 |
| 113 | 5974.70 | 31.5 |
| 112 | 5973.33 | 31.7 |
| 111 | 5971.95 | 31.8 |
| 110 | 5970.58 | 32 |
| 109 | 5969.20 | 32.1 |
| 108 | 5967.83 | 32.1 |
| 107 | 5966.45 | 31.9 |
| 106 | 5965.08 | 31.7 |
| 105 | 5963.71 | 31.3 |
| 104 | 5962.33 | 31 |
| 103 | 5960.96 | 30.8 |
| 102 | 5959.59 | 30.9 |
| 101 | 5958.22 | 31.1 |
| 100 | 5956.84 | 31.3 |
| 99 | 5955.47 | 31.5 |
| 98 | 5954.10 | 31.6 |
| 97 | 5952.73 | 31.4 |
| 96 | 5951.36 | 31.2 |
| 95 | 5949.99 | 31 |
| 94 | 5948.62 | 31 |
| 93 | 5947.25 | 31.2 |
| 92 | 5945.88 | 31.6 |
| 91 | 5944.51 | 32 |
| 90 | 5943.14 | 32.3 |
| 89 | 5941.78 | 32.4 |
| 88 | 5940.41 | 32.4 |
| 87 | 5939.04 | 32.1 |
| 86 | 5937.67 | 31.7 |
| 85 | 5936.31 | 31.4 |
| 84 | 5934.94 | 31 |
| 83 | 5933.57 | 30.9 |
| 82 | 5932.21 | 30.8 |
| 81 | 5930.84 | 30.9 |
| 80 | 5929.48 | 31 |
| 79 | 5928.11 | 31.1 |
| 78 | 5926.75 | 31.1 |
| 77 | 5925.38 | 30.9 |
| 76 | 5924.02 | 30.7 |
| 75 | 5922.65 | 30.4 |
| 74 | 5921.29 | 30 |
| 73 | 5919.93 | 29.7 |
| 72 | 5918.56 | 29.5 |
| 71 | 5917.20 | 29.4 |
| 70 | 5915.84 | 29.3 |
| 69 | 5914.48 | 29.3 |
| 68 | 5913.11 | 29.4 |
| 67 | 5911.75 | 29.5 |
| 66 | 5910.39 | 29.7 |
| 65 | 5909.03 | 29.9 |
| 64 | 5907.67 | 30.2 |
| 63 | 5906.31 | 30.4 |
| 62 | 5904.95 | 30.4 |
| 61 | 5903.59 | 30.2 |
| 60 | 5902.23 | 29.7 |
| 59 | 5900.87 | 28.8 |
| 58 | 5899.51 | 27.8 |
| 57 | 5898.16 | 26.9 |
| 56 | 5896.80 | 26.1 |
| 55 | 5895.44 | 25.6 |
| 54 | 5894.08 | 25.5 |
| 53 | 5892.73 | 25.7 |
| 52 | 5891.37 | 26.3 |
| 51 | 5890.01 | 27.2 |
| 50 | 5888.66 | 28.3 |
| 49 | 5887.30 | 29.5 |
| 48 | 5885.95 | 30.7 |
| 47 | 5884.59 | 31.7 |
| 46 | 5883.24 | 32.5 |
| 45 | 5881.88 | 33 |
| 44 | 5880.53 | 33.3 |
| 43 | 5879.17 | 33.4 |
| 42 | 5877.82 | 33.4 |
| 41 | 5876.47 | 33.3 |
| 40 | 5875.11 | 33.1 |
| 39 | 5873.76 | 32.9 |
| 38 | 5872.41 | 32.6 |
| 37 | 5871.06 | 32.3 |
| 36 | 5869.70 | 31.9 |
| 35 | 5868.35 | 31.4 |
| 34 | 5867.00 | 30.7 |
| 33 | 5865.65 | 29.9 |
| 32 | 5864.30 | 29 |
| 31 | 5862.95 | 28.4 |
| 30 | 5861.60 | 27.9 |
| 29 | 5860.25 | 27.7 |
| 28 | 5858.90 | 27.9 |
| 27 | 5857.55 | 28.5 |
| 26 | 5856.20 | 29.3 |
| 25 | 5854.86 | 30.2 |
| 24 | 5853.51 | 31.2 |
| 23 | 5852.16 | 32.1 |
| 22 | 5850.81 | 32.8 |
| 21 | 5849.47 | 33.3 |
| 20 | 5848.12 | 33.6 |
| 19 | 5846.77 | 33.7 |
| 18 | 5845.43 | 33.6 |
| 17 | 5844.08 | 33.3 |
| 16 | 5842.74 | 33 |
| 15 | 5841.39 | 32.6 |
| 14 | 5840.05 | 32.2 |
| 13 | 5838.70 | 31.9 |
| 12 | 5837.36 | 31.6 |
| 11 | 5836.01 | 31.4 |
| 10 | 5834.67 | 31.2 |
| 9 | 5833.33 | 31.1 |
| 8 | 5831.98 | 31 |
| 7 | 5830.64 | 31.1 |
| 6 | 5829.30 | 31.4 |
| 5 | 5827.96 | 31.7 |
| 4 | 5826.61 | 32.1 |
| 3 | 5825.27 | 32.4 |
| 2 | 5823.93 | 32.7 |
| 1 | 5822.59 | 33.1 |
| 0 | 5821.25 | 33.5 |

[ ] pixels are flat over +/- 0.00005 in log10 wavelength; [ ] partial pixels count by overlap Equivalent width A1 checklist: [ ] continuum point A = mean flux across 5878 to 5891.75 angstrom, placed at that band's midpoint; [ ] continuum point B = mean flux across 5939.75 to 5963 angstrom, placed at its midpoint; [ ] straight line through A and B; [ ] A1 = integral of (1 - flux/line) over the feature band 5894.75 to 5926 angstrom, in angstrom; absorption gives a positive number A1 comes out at 1.8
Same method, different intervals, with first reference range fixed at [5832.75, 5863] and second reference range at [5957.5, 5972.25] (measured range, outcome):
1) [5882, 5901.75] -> 2.00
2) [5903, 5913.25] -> 0.46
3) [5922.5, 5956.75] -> 0.11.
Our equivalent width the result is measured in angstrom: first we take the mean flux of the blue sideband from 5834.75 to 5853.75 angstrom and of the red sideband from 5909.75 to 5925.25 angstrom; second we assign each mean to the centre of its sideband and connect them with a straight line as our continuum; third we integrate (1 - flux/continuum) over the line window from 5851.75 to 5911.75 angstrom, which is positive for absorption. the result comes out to 2.4 angstrom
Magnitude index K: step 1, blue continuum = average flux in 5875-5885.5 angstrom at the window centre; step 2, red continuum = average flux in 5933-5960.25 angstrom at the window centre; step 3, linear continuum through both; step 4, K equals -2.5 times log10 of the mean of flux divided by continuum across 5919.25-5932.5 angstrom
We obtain 0.04 mag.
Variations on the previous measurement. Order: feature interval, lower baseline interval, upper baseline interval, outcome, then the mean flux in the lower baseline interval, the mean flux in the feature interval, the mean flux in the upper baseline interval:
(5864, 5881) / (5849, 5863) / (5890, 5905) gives -0.11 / 30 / 32.1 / 27.4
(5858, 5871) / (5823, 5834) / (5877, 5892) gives 0.06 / 31.7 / 29.5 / 30.9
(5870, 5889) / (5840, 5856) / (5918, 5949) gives 0.00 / 32.6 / 32.2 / 31.1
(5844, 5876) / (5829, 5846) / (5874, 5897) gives 0.00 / 32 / 31.1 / 30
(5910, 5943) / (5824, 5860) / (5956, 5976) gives 0.03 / 31.7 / 30.6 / 31.5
